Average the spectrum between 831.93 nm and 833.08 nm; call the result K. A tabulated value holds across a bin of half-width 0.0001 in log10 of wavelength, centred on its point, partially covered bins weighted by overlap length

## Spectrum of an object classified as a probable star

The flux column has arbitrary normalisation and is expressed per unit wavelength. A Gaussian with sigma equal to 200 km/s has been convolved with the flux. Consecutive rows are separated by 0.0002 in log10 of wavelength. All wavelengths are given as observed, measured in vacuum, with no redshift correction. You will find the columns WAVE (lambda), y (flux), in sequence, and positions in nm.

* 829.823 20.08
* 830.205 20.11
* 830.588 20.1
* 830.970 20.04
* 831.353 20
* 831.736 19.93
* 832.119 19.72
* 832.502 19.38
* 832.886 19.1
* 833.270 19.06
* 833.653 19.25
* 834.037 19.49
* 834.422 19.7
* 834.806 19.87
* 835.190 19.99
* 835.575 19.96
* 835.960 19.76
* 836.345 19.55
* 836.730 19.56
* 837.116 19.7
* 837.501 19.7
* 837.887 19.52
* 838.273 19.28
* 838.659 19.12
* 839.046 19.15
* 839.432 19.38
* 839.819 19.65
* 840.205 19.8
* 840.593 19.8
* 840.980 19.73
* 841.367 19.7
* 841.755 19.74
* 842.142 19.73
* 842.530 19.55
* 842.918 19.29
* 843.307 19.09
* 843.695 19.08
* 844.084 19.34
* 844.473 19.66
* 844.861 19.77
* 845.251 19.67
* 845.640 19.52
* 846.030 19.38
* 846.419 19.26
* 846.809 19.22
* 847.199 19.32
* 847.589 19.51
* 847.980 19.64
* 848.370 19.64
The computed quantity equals 19.4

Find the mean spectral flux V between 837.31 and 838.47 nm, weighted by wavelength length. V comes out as 19.5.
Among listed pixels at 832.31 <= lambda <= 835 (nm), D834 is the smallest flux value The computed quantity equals 19.06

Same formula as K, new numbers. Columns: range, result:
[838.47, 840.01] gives 19.3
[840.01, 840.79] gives 19.8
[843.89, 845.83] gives 19.6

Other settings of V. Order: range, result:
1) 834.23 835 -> 19.8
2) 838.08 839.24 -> 19.2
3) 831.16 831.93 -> 20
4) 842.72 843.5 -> 19.2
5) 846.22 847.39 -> 19.3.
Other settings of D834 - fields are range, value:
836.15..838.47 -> 19.28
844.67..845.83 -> 19.52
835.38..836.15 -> 19.76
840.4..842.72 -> 19.55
